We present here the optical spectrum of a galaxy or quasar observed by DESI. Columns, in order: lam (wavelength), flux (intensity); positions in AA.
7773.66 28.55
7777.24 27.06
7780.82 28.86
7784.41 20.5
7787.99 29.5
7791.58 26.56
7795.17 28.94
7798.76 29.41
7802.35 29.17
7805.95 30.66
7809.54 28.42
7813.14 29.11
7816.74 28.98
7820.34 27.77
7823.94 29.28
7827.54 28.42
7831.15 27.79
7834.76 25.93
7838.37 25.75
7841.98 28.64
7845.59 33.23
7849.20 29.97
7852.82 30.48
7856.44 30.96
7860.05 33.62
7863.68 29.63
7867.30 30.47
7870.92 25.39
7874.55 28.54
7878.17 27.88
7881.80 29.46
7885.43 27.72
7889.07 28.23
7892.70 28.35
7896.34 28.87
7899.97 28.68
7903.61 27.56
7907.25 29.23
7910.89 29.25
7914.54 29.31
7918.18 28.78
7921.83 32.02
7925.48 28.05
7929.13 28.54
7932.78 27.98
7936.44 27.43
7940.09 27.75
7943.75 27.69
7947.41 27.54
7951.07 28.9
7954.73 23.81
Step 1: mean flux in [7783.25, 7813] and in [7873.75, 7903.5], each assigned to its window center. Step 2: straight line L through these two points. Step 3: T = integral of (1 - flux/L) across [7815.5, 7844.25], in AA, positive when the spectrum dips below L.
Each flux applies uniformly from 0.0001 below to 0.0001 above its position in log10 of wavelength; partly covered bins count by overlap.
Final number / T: 0.3 AA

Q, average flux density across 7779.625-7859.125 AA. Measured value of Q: 28.6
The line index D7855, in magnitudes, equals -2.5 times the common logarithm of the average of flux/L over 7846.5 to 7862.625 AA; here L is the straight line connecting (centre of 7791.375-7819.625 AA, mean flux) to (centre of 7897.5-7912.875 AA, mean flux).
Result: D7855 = -0.09 mag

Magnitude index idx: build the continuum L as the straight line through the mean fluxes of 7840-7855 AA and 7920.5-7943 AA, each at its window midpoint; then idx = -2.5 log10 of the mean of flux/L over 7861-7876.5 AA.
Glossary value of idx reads 0.05 mag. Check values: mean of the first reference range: 30.5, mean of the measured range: 28.8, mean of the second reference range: 28.5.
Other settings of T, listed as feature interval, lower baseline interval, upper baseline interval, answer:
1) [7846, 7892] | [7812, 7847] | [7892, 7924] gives -1.1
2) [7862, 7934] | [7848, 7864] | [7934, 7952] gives 1.9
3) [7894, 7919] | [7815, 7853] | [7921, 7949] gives -0.4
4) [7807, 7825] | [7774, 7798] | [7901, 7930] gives -0.8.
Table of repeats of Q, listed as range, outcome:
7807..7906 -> 28.9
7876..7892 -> 28.3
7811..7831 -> 28.6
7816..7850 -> 28.5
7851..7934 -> 29.1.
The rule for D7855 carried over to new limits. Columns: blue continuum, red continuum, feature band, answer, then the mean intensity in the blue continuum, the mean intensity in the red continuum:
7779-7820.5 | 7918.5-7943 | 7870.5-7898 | 0.010 mag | 28.2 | 28.6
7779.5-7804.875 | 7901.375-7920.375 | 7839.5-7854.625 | -0.080 mag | 27.6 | 28.9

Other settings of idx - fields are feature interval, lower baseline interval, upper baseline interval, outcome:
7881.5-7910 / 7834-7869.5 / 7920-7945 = 0.03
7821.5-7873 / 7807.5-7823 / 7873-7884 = -0.02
